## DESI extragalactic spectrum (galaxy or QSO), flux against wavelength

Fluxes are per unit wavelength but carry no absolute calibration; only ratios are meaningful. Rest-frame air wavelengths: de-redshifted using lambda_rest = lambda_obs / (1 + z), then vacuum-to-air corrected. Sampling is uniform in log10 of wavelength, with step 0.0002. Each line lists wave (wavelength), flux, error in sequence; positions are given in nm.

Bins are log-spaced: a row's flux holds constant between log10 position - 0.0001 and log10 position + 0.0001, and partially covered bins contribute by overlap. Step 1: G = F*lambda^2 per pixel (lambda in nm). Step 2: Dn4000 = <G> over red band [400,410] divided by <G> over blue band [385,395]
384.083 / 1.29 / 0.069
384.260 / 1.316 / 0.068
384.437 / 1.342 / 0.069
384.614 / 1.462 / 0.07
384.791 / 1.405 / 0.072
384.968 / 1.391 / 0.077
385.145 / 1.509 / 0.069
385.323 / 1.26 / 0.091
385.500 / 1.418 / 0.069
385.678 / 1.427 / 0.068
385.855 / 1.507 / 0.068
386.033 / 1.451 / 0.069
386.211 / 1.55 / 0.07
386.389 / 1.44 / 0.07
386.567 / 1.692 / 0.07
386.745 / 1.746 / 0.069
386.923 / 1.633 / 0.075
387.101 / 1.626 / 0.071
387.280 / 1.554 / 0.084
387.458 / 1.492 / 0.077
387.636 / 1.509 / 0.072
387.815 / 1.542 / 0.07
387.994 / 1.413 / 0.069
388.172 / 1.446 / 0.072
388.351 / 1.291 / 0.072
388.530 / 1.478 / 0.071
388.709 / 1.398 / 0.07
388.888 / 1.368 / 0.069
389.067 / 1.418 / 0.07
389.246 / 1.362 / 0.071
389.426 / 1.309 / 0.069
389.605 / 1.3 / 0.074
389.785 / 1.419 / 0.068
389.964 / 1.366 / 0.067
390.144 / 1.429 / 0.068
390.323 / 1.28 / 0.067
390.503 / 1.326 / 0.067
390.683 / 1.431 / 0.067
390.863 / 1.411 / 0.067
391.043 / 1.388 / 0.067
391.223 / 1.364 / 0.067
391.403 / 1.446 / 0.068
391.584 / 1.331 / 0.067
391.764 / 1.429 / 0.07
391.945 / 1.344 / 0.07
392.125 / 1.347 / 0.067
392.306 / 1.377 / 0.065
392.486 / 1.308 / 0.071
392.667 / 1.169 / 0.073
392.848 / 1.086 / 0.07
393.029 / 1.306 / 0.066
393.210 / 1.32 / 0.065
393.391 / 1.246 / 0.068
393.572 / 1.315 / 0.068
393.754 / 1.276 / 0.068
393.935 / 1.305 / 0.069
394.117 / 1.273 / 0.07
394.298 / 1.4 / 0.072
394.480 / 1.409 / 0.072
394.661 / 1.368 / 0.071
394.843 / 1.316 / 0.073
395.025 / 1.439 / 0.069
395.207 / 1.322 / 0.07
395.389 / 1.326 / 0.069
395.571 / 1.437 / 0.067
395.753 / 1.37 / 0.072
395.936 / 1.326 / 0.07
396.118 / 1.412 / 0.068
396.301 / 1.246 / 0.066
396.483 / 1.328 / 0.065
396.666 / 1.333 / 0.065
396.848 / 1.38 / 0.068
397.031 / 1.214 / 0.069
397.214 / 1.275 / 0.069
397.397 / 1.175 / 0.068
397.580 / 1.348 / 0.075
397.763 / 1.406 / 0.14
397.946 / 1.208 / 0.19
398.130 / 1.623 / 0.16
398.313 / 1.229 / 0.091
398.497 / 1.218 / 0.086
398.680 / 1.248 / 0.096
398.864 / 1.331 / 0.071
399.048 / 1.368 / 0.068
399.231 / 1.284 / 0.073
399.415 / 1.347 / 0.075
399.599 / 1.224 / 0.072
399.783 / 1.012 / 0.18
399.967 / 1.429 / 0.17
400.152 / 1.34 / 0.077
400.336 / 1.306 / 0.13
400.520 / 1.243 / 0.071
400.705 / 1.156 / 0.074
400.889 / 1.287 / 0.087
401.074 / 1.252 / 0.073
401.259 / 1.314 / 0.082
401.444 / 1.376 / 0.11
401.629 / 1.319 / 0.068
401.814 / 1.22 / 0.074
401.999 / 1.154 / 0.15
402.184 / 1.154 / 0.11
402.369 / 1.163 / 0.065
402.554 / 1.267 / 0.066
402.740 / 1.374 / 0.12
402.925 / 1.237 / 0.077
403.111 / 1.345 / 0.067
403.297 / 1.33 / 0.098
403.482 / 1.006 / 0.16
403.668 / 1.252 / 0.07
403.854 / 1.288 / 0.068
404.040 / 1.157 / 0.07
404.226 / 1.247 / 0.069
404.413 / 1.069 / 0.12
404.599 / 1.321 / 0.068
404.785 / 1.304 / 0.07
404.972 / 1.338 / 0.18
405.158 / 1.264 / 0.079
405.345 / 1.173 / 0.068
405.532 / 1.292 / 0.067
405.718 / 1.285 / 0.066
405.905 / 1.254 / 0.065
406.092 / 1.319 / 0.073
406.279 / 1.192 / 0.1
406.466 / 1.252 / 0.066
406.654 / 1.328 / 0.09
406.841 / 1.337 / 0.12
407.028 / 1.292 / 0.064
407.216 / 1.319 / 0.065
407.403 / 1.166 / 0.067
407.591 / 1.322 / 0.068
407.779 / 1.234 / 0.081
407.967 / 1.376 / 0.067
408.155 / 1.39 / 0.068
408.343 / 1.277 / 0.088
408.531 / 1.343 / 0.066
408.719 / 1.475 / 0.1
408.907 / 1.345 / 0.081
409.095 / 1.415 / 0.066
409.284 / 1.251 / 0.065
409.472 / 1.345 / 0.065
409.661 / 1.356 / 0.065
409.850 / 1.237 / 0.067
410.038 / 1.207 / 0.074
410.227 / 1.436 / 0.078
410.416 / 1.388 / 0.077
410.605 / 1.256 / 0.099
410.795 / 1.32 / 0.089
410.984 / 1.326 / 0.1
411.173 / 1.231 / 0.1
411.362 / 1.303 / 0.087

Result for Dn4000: 1.0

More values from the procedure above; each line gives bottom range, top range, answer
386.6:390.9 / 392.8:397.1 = 0.95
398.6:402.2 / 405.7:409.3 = 1.07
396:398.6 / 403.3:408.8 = 1.01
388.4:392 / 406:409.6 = 1.04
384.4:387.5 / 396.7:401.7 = 0.92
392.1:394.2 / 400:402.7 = 1.03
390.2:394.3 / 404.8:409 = 1.06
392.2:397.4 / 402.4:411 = 1.04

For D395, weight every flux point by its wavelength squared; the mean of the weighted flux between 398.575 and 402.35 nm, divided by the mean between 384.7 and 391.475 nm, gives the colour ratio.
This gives 0.94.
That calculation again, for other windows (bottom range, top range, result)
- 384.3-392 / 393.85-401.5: 0.96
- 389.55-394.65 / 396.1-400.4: 1.00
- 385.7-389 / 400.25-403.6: 0.89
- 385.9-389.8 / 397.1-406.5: 0.92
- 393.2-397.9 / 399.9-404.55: 0.97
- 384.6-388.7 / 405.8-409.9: 0.98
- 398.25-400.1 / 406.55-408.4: 1.07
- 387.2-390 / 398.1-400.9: 0.96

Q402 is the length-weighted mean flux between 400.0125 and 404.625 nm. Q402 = 1.25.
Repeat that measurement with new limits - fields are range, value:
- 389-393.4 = 1.34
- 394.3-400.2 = 1.32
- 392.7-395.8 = 1.32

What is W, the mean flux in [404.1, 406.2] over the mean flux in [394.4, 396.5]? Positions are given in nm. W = 0.9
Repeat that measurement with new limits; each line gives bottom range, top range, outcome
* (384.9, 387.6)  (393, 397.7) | 0.88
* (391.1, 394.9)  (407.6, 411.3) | 1.00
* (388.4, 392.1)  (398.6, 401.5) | 0.93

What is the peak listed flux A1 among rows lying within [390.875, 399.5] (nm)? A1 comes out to 1.623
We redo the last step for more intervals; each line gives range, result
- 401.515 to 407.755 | 1.374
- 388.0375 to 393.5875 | 1.478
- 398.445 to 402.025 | 1.429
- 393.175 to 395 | 1.409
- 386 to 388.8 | 1.746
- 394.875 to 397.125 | 1.439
